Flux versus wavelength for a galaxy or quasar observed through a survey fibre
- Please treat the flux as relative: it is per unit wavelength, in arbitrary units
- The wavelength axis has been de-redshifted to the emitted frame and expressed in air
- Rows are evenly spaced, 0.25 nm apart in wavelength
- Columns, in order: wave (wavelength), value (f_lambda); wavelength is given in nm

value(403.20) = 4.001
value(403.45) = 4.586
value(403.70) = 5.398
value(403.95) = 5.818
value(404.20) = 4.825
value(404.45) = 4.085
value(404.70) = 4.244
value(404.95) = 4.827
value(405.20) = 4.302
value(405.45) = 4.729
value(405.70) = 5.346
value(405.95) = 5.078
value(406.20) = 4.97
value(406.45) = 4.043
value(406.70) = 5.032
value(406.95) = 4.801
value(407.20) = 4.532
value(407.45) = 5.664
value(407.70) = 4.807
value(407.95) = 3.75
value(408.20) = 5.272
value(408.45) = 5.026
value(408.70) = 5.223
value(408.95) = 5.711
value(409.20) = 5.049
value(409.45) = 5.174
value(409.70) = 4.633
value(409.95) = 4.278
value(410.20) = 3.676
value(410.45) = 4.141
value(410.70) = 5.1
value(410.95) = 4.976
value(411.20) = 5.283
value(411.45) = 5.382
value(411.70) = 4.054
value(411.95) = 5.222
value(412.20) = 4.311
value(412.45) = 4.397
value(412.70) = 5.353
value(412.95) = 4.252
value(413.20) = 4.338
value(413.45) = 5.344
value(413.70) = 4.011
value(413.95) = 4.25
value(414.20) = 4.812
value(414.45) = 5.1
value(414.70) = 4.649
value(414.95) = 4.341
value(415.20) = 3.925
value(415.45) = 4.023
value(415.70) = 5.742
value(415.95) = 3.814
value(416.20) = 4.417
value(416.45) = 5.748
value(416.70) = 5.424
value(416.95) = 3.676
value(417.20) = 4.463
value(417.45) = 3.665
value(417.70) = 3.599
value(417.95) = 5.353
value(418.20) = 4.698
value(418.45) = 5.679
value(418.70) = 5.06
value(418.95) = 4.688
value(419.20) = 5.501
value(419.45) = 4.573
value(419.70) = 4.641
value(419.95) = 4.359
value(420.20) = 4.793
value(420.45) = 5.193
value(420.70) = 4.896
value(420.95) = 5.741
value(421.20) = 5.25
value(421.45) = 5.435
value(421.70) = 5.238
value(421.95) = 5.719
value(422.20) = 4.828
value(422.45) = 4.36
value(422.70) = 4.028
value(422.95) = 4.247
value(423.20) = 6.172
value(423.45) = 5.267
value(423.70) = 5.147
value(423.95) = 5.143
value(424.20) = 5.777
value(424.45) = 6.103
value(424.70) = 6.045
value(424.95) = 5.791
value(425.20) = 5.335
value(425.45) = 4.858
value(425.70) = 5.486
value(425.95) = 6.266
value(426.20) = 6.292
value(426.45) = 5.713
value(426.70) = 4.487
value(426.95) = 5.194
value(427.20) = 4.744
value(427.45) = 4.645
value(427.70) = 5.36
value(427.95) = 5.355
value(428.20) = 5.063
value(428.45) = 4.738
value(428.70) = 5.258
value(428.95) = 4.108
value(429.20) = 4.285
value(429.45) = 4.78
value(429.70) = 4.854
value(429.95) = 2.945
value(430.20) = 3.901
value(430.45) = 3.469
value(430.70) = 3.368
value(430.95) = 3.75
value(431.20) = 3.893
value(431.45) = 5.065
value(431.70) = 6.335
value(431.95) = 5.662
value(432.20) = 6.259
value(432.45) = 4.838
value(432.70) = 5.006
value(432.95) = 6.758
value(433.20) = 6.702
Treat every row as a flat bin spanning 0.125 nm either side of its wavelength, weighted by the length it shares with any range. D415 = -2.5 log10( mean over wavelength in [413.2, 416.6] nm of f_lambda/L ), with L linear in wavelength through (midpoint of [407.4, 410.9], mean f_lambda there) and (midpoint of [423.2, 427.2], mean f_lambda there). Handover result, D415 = 0.099 mag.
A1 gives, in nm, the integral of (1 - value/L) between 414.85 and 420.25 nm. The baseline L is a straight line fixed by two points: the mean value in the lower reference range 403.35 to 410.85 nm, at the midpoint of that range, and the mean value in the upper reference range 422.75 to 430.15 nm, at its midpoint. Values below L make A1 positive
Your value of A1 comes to 0.37 nm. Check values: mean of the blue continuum 4.81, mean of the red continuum 5.13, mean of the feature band 4.64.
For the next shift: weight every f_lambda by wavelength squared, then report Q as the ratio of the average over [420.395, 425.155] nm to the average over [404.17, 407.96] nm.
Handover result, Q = 1.22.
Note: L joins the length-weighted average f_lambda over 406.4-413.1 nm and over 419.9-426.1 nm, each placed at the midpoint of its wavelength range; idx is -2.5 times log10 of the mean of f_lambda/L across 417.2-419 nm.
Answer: 0.097 mag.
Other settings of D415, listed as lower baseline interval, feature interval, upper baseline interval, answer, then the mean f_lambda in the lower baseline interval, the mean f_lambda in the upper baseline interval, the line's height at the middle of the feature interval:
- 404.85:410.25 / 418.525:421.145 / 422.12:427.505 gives 0.04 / 4.83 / 5.28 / 5.15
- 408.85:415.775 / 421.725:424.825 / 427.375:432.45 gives -0.12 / 4.69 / 4.66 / 4.67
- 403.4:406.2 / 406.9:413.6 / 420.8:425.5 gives 0.04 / 4.85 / 5.29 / 4.98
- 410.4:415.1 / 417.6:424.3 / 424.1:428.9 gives 0.02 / 4.71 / 5.37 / 5.1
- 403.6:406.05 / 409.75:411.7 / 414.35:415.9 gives 0.01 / 4.86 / 4.58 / 4.7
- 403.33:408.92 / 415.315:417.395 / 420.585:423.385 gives 0.09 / 4.85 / 5.09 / 5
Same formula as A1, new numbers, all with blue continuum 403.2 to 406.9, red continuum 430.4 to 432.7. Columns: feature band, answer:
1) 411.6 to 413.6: 0.052 nm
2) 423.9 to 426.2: -0.435 nm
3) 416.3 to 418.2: 0.086 nm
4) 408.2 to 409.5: -0.126 nm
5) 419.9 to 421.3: -0.083 nm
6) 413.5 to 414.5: 0.046 nm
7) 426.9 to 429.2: -0.050 nm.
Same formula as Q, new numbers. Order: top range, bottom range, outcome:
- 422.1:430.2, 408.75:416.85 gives 1.14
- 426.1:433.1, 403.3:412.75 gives 1.12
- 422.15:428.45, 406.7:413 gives 1.18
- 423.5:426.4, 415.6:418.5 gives 1.26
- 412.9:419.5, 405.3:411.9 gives 1.00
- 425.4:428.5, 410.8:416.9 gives 1.19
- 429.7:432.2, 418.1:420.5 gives 0.95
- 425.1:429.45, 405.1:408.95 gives 1.16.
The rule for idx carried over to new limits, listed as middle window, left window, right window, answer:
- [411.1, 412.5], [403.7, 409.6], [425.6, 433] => 0.025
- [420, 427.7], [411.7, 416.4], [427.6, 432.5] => -0.140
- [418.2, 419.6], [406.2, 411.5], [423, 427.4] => 0.037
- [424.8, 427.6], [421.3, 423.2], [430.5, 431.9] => -0.132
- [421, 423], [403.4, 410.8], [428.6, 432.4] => -0.071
